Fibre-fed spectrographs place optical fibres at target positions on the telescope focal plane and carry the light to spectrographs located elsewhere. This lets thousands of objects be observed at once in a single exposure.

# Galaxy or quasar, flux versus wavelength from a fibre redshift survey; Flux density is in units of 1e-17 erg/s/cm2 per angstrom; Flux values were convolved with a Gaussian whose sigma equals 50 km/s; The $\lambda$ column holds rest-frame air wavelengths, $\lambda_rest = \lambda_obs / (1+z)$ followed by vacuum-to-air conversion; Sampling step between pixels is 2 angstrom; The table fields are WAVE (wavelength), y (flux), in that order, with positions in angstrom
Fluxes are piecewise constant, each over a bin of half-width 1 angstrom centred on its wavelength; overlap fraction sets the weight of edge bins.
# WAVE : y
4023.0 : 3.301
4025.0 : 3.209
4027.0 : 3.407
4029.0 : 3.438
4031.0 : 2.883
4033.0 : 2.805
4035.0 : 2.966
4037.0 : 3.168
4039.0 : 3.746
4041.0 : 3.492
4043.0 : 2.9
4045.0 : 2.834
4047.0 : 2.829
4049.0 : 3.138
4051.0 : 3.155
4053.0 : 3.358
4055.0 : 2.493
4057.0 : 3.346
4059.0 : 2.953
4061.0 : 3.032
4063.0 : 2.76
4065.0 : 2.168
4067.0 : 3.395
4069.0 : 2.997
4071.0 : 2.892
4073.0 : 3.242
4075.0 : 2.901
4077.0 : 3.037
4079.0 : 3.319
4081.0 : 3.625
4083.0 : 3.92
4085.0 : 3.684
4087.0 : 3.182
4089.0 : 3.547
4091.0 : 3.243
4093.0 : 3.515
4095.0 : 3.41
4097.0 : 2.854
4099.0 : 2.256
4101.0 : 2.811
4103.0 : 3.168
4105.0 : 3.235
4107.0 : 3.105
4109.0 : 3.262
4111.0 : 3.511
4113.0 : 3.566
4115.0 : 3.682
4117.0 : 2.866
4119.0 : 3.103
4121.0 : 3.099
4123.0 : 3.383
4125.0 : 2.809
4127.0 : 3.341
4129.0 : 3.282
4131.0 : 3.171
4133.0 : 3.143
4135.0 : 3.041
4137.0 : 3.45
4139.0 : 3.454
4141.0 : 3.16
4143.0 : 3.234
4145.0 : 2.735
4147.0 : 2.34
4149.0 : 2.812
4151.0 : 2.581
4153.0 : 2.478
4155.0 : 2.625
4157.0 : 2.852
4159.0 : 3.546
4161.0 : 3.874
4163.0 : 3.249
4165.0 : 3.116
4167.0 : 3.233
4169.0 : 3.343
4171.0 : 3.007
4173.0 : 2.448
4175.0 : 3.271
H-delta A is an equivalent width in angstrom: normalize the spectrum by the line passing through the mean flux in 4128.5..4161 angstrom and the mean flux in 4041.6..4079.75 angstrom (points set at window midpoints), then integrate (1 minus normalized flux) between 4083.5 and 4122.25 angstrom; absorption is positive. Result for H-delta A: -2.9 angstrom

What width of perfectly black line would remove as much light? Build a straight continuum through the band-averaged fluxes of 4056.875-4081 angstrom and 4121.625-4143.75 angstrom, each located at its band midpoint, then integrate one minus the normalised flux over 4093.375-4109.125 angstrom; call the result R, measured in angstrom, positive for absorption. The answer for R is 0.5 angstrom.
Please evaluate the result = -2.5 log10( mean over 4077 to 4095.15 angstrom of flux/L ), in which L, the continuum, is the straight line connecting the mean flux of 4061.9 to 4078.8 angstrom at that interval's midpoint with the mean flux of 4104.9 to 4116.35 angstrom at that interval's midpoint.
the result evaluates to -0.12 mag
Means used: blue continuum 2.94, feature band 3.47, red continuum 3.39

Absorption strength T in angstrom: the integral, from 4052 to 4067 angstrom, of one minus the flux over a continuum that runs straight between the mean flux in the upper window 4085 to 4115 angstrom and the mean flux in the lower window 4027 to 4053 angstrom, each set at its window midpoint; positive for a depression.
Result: 1.21 angstrom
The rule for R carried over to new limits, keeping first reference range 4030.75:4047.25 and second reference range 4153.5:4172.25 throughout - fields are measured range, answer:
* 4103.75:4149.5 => -0.3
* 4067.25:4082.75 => -0.4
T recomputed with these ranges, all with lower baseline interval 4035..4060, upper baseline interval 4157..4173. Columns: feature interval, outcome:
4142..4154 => 2.0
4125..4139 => 0.0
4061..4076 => 1.1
